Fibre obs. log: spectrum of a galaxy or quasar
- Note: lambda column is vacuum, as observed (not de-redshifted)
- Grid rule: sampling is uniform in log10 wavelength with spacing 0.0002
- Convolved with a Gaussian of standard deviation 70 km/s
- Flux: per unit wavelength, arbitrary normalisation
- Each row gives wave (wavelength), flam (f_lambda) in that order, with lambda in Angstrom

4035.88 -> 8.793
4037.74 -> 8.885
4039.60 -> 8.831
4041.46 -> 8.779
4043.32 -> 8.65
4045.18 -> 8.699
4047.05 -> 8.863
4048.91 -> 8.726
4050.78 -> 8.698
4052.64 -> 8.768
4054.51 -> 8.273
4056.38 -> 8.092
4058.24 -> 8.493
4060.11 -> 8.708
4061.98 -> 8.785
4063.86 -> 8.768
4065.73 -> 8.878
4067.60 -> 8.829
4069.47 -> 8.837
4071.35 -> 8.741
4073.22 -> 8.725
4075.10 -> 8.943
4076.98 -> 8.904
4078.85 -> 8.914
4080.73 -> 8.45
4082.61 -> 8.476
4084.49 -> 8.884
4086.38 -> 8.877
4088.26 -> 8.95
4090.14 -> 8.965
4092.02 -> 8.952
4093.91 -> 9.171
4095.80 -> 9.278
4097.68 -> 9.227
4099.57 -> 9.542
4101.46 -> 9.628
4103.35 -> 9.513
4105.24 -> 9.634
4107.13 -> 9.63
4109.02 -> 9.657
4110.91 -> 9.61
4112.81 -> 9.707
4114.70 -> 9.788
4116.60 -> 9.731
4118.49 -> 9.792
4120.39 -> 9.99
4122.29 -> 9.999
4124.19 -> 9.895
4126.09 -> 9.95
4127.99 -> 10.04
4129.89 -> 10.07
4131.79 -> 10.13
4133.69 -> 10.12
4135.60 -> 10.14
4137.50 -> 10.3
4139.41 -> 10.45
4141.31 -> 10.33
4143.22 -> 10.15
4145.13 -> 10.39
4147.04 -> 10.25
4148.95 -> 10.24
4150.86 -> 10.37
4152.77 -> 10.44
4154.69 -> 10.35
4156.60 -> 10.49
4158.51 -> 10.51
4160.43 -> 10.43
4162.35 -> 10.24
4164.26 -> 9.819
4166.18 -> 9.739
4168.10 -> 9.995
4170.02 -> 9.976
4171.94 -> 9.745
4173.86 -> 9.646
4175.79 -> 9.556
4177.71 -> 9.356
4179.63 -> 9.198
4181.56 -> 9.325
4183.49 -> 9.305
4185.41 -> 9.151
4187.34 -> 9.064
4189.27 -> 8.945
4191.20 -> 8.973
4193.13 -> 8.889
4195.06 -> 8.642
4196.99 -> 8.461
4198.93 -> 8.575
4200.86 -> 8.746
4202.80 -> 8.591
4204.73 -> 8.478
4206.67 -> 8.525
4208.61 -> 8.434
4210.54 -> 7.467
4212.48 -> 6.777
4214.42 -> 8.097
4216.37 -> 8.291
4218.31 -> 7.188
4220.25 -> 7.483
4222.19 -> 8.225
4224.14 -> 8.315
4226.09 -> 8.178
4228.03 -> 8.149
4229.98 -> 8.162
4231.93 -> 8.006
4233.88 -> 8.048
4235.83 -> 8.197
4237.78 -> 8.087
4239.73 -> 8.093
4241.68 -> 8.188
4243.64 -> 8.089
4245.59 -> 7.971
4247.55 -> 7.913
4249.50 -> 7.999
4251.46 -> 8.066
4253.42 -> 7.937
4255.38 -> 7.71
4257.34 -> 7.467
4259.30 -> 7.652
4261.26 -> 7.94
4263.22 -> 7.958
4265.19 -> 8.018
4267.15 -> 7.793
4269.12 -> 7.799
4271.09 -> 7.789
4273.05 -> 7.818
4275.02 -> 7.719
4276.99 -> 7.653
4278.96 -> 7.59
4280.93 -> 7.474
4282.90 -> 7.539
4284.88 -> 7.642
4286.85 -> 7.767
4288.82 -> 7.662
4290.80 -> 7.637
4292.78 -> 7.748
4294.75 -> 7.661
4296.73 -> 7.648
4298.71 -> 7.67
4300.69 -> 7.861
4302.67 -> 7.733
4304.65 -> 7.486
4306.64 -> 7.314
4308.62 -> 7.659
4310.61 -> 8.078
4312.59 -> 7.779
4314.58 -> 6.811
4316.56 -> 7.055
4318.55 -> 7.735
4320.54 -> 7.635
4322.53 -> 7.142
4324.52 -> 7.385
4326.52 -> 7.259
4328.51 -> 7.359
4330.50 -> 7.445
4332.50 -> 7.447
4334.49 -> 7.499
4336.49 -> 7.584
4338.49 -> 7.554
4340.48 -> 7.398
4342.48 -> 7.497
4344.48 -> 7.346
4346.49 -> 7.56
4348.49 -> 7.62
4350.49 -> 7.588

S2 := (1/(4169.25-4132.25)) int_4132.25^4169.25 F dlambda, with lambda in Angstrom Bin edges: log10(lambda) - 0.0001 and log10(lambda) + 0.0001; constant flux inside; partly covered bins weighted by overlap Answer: 10.2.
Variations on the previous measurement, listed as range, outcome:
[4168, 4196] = 9.3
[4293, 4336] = 7.51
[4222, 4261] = 8.02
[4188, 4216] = 8.4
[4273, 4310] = 7.64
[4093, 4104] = 9.39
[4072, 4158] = 9.67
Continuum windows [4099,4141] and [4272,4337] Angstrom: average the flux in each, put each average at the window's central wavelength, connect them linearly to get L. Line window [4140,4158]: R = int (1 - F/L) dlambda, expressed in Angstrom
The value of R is -1.5 Angstrom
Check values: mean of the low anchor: 9.89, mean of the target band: 10.3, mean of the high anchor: 7.56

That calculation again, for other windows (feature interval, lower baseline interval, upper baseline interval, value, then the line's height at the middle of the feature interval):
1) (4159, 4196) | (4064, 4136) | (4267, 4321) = -3.4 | 8.68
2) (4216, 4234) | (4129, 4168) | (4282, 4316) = 1.8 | 8.91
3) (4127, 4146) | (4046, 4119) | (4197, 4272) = -3.4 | 8.67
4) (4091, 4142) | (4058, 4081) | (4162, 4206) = -4.7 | 8.96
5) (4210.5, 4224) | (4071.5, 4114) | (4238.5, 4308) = 0.8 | 8.2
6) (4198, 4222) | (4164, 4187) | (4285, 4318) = 2.6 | 9.01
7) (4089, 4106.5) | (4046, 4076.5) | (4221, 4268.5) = -1.6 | 8.56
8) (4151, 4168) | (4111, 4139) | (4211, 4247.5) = -1.7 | 9.31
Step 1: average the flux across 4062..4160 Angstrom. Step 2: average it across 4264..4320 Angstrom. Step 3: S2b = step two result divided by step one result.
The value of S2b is 0.80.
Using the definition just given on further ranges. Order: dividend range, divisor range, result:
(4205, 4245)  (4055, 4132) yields 0.87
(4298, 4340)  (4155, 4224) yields 0.83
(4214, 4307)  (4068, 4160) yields 0.81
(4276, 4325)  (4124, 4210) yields 0.79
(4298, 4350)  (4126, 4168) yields 0.73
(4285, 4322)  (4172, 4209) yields 0.85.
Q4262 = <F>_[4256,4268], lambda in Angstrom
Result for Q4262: 7.8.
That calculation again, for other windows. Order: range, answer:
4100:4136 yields 9.83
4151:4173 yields 10.2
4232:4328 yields 7.73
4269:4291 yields 7.67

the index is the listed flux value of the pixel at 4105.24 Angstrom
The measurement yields 9.634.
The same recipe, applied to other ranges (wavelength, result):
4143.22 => 10.15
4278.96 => 7.59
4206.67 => 8.525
